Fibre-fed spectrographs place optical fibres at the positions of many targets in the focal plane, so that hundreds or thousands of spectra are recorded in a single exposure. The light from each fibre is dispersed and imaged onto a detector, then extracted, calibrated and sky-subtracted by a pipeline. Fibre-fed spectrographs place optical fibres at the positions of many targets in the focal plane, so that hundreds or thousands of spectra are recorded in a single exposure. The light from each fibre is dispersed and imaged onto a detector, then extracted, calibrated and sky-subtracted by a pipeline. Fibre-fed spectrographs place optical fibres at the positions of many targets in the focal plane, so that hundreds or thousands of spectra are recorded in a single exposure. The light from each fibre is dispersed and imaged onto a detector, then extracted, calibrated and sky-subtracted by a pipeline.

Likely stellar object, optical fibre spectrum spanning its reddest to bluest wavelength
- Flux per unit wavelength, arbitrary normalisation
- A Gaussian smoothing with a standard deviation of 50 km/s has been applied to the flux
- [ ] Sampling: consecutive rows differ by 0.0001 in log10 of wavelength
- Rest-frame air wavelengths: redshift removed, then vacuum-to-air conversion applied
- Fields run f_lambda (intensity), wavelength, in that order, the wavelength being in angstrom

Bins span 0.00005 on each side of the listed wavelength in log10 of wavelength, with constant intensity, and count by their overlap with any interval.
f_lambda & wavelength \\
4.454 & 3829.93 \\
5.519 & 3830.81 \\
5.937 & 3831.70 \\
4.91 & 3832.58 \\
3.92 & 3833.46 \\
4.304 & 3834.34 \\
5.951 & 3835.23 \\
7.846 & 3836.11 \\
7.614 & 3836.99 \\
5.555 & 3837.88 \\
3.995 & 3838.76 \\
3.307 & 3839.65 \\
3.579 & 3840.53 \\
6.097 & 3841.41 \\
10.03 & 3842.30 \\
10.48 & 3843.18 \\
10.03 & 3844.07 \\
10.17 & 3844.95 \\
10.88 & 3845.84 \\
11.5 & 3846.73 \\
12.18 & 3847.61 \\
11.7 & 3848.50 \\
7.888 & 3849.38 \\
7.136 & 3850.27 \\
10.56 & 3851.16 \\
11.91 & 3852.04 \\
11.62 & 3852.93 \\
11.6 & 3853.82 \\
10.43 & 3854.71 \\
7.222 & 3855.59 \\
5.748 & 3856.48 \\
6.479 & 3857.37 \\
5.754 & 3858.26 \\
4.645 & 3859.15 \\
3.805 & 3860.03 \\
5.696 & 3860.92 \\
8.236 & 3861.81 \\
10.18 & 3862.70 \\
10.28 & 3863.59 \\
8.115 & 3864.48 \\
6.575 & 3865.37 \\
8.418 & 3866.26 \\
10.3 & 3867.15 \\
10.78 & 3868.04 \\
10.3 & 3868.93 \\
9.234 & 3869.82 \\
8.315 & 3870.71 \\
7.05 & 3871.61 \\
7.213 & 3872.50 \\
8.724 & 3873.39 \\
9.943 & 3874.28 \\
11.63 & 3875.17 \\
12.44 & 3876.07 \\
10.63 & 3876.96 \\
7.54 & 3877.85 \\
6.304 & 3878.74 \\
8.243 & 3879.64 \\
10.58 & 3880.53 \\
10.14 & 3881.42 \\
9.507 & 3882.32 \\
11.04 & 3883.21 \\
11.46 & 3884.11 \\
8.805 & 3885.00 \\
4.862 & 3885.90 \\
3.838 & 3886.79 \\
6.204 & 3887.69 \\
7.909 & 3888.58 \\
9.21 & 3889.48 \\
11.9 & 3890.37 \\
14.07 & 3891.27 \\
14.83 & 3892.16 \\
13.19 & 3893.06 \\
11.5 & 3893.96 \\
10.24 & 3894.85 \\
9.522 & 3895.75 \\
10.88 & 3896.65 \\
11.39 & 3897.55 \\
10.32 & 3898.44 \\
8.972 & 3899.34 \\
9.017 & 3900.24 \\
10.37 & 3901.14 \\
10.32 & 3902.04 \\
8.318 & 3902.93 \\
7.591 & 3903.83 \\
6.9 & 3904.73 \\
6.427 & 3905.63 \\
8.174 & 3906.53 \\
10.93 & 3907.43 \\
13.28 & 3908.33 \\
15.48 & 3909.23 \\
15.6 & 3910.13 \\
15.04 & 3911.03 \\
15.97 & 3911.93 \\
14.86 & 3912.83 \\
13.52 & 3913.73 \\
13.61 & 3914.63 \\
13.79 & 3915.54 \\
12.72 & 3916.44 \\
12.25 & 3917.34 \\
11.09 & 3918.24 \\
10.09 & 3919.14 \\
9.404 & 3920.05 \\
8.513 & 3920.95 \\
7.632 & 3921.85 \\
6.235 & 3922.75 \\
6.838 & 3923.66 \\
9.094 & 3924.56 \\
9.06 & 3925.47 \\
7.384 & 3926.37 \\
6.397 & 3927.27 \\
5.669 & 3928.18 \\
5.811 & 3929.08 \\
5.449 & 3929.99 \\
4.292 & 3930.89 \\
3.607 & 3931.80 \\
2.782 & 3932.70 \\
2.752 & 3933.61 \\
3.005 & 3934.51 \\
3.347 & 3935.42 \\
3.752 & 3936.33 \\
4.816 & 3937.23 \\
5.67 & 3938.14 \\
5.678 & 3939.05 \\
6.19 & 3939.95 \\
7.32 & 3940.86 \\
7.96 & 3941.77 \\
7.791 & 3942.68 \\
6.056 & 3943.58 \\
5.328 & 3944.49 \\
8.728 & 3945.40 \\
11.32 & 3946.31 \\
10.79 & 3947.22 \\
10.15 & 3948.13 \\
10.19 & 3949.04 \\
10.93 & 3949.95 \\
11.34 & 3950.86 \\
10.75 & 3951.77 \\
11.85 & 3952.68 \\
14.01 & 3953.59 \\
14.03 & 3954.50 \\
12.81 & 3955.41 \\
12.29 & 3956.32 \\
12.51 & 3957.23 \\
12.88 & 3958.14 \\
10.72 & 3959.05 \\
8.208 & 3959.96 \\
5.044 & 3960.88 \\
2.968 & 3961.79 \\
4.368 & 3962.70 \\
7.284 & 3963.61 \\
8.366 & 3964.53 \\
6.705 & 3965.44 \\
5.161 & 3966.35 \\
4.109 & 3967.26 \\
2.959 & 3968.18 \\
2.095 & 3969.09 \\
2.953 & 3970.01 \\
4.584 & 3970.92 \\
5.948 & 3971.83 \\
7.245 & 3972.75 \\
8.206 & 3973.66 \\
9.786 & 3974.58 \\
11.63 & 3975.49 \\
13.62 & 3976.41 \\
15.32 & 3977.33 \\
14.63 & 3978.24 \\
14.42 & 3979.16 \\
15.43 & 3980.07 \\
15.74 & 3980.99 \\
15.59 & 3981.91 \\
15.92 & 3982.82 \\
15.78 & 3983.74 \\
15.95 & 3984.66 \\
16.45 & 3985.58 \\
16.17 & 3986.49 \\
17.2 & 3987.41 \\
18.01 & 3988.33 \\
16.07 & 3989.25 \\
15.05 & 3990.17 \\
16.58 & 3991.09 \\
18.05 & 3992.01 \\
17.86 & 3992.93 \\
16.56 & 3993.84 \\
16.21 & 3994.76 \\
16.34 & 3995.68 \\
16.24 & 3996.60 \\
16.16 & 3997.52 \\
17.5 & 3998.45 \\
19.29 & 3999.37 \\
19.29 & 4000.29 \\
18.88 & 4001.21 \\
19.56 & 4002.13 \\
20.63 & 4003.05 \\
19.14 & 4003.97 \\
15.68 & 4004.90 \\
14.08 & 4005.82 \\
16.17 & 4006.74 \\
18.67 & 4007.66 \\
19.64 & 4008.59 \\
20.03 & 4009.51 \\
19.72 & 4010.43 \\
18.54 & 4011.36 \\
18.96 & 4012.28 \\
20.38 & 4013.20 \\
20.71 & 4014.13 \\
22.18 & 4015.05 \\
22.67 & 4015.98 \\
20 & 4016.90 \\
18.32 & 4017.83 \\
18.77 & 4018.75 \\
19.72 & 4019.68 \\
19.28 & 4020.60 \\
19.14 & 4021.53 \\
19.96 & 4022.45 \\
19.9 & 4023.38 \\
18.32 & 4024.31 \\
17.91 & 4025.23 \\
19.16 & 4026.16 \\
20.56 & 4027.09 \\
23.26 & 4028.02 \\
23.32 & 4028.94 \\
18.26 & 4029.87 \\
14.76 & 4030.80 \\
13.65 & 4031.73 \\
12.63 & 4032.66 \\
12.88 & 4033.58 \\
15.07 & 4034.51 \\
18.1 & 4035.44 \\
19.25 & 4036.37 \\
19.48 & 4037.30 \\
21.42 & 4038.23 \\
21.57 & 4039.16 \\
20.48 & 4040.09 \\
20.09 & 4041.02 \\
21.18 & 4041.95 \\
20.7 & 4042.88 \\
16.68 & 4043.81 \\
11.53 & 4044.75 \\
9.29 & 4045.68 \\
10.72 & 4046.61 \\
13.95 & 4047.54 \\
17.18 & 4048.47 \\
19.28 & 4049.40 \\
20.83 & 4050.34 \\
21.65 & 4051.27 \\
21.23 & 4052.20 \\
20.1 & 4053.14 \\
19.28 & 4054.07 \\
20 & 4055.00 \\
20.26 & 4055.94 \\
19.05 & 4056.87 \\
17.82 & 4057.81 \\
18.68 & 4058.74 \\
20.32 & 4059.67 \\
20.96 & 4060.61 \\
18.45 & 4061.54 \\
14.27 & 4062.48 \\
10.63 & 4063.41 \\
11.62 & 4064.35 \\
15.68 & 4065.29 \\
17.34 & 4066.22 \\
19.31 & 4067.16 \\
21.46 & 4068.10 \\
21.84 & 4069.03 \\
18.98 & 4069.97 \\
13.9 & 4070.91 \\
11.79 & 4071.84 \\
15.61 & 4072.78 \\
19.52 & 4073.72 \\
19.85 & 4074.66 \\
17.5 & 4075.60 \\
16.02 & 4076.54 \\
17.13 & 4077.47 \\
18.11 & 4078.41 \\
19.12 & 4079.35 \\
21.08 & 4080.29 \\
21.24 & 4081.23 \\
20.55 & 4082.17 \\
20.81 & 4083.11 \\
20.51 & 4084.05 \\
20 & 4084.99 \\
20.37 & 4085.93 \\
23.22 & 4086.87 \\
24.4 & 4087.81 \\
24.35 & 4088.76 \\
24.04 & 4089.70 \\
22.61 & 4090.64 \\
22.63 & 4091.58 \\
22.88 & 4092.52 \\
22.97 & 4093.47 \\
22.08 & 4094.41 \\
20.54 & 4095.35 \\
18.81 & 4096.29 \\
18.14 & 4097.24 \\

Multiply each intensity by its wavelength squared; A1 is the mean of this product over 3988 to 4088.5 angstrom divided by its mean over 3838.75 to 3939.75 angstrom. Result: 2.2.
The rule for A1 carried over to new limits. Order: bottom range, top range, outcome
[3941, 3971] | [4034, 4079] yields 2.22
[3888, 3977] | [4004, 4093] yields 2.23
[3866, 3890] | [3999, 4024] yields 2.31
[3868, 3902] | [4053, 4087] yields 2.08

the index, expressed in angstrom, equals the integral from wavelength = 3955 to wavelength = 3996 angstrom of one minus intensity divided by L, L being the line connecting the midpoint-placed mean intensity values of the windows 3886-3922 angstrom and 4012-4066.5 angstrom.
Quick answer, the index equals 9.2 angstrom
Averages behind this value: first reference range 10.8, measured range 11.6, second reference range 18.3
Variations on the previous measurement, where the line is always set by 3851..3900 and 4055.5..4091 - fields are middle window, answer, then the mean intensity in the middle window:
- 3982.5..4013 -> -4.6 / 17.5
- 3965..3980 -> 6.2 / 8.28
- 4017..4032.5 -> -2.3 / 18.9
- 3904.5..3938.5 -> 7.7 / 8.73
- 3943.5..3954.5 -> 2.1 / 10.4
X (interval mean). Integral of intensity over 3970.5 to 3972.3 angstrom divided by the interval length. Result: 5.29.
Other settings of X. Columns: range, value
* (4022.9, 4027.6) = 19.2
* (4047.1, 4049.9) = 16.8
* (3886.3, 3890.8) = 7.78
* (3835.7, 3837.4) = 7.75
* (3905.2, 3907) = 7.35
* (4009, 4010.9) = 19.9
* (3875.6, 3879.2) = 9.22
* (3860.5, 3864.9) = 8.52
